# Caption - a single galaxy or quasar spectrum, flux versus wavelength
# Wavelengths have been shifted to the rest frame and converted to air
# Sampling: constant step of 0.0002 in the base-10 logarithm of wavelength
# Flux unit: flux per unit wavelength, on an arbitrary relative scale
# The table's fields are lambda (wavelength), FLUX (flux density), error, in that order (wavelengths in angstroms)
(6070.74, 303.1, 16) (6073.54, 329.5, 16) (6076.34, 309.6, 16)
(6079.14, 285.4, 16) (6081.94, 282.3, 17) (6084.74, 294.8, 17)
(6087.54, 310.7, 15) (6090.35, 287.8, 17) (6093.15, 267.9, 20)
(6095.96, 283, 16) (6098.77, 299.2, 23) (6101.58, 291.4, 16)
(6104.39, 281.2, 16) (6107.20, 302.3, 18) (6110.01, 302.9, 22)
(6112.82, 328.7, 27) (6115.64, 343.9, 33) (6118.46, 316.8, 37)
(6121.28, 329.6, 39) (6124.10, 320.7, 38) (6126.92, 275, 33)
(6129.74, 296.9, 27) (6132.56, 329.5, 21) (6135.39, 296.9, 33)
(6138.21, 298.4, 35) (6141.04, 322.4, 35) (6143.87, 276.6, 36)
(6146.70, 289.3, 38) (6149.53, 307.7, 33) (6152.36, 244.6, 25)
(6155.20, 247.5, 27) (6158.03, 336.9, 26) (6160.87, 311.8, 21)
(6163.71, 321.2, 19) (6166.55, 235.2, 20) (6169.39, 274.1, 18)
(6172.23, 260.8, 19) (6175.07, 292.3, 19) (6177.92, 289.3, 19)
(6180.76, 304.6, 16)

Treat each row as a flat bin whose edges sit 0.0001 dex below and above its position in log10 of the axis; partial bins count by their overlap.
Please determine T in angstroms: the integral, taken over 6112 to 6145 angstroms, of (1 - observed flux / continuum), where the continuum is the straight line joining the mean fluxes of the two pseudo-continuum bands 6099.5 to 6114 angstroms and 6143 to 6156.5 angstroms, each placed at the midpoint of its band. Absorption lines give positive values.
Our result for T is -2.8 angstroms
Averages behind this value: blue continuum 301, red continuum 273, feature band 311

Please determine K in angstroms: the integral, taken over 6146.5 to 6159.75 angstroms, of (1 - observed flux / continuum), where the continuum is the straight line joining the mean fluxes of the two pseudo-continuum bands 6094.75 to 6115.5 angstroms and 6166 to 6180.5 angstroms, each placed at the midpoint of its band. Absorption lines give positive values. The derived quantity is -0.1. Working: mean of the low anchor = 301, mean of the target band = 285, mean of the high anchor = 275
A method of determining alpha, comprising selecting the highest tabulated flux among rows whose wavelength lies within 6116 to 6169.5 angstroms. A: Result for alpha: 336.9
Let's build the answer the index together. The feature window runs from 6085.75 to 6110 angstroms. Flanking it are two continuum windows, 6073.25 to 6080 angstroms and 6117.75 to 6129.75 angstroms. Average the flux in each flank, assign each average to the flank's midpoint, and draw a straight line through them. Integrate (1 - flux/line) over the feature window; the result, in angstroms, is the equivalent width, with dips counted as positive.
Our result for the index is 1.3 angstroms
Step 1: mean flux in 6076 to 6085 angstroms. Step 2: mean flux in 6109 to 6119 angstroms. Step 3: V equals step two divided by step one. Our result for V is 1.12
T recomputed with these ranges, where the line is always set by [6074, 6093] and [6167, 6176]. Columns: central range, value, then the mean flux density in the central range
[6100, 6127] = -2.3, 311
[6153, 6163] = -0.8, 296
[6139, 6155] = -0.5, 285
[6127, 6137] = -0.8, 303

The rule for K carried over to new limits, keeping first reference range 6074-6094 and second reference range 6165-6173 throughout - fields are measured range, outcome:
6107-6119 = -1.7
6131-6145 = -1.8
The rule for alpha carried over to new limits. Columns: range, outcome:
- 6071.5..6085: 329.5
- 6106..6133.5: 343.9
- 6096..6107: 299.2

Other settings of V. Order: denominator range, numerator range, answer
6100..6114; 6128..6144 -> 1.01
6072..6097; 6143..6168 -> 0.97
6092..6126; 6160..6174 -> 0.92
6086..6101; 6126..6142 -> 1.05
